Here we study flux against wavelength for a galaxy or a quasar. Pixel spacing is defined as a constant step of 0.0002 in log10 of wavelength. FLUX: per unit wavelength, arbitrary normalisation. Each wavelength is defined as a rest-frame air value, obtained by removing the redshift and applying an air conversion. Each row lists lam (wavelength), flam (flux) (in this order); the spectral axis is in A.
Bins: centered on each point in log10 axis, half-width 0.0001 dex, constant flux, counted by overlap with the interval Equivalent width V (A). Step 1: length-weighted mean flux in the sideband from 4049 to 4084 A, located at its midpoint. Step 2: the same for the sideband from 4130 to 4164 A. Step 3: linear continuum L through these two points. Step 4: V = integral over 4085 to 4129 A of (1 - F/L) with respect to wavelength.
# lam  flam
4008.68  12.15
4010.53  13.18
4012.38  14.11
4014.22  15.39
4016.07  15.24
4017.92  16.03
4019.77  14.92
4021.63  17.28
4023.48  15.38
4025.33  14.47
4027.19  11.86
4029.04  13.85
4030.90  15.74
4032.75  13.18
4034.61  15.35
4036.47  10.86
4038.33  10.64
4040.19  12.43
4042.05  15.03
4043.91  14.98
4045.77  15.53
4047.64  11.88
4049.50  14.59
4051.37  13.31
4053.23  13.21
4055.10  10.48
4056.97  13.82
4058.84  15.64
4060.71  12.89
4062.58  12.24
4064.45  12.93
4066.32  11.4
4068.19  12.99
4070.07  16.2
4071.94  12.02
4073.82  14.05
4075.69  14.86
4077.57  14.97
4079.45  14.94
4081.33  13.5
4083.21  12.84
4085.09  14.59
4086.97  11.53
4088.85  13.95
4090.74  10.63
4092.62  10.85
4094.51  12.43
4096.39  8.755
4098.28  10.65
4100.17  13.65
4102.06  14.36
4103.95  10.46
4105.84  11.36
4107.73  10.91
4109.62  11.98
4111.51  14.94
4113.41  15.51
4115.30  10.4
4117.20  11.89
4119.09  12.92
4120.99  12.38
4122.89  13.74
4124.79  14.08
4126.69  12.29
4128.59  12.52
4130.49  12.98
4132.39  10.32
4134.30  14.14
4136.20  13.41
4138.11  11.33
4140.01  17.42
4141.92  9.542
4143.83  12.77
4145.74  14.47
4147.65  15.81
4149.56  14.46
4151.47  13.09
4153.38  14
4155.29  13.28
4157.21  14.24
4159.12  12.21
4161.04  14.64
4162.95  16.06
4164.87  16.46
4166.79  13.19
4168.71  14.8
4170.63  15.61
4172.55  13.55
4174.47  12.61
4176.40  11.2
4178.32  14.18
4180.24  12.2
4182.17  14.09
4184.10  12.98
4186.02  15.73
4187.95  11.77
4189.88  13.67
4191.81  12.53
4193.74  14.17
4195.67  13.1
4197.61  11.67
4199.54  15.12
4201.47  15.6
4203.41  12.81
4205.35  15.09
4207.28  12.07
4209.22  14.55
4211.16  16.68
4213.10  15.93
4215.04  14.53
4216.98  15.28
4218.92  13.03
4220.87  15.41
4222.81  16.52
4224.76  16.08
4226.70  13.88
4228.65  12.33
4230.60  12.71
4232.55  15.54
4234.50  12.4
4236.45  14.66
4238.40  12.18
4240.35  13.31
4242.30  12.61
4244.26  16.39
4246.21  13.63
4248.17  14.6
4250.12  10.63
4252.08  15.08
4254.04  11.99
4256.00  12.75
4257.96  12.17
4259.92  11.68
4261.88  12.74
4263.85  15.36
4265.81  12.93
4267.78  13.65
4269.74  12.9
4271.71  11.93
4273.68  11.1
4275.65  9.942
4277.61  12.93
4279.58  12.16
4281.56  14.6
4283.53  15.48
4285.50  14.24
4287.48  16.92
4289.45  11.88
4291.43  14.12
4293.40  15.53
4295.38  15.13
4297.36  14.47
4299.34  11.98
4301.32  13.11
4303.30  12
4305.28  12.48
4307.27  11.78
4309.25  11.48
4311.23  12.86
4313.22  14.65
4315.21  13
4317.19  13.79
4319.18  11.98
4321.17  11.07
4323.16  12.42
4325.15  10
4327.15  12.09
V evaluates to 4.0 A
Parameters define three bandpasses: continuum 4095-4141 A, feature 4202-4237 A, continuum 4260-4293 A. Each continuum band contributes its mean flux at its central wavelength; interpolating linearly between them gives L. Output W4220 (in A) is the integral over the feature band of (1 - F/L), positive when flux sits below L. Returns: -3.7 A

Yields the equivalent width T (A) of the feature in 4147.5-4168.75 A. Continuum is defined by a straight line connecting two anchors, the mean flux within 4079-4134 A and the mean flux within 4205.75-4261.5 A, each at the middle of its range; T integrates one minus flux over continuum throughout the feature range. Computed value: -2.03 A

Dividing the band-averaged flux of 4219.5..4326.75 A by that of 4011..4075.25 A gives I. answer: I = 1.0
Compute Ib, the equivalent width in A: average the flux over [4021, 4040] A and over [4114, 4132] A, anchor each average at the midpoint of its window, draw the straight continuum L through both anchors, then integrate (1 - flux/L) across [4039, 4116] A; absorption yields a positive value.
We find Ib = 0.8 A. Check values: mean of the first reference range 13.8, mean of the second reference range 12.6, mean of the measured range 13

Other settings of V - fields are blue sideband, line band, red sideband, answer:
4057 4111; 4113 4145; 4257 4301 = 0.4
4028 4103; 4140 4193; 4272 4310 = -2.2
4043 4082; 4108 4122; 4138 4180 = 1.0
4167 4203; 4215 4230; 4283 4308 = -1.1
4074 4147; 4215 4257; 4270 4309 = -2.5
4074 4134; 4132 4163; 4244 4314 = -1.9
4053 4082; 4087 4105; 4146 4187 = 2.5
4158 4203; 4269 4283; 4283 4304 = 1.7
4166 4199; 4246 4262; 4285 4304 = 1.1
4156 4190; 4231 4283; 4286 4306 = 2.7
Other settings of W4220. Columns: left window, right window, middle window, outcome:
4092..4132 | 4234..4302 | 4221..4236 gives -1.37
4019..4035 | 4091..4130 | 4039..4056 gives 0.74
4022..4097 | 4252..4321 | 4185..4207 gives -0.83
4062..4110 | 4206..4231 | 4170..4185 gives 0.79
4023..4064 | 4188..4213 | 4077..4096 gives 1.04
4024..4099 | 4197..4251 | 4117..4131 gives 0.67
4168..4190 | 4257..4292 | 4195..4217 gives -1.55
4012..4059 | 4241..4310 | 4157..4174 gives -1.13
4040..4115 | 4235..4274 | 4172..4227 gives -3.74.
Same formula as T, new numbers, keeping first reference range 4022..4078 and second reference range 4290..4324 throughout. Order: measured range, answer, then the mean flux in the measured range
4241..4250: -0.5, 13.9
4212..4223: -1.5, 15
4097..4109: 1.5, 11.8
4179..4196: -0.1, 13.4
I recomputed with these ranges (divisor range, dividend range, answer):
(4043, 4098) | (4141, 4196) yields 1.04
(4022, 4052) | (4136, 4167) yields 1.01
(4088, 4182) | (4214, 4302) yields 1.04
